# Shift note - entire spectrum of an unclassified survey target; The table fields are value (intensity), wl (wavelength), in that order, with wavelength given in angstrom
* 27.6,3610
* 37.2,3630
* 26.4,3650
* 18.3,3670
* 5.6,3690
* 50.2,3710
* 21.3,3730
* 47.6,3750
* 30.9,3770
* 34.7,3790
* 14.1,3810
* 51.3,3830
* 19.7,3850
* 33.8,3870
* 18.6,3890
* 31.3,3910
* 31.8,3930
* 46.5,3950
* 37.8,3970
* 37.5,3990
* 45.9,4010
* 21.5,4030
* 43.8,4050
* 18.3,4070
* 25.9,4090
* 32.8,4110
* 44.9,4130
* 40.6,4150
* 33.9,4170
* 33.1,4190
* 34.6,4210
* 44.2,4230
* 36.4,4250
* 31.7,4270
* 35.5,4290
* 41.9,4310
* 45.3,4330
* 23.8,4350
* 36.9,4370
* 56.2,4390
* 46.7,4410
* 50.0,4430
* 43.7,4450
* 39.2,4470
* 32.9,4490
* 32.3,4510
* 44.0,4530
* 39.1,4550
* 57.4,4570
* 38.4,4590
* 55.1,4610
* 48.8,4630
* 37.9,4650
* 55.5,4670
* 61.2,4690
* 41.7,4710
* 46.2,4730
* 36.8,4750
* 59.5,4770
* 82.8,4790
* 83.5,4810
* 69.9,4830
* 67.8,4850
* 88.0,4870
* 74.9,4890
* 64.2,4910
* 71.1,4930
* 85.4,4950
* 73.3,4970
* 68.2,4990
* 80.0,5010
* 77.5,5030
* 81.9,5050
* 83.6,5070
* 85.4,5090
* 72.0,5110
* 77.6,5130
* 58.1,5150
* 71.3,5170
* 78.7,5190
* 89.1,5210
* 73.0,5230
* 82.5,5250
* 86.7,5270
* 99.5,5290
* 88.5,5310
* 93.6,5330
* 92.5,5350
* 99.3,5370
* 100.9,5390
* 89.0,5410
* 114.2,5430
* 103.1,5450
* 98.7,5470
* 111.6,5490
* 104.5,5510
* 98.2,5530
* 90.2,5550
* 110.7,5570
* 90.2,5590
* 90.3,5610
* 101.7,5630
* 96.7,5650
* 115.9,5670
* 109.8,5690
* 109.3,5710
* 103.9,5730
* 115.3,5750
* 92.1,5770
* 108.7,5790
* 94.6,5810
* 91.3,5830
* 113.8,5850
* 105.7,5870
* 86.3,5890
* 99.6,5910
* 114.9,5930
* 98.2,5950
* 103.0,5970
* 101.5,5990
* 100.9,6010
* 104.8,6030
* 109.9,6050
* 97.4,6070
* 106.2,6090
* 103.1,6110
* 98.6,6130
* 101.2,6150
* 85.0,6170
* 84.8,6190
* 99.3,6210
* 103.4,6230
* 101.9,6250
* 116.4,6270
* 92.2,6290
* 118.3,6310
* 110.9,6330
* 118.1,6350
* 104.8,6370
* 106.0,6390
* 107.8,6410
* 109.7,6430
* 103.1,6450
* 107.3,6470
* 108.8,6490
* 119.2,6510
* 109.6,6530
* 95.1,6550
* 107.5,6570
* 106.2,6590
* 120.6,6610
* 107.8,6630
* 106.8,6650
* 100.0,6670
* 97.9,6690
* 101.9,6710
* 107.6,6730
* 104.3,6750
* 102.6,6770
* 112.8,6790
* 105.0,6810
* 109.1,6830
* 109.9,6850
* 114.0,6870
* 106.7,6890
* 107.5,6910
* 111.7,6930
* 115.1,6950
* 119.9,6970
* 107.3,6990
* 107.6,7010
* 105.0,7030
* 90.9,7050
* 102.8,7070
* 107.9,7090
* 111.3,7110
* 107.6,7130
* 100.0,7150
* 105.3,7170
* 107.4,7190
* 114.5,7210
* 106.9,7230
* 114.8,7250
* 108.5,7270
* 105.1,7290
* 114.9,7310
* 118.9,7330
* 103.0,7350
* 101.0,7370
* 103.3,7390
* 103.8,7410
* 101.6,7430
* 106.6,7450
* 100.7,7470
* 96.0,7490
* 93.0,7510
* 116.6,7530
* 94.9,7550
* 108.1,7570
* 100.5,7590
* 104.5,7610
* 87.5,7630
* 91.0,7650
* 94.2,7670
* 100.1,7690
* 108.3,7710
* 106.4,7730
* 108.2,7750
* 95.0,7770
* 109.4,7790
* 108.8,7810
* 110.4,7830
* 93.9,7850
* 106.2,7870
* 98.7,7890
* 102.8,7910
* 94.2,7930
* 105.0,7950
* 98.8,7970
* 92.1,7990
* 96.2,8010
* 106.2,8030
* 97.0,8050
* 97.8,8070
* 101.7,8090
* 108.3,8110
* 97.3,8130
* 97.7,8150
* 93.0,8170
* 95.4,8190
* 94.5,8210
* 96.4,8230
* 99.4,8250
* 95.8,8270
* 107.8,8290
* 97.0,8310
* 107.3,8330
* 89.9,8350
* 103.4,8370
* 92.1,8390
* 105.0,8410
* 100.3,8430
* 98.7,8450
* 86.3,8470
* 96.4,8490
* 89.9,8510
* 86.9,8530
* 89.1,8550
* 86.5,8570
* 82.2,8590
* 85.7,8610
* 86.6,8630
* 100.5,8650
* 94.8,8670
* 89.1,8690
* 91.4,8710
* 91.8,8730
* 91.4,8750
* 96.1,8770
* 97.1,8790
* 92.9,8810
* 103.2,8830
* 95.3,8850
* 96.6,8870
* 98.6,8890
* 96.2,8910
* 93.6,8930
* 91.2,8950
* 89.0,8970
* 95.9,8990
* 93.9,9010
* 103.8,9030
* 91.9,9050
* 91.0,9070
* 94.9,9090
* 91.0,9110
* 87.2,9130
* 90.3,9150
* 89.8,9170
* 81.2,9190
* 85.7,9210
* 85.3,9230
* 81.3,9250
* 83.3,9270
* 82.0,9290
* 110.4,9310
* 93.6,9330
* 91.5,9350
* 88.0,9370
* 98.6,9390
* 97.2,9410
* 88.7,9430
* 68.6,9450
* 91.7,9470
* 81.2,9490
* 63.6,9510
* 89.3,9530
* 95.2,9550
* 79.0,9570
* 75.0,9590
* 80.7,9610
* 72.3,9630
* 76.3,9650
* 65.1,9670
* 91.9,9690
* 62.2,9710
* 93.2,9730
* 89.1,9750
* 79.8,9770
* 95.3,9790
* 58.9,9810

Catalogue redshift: 0.195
